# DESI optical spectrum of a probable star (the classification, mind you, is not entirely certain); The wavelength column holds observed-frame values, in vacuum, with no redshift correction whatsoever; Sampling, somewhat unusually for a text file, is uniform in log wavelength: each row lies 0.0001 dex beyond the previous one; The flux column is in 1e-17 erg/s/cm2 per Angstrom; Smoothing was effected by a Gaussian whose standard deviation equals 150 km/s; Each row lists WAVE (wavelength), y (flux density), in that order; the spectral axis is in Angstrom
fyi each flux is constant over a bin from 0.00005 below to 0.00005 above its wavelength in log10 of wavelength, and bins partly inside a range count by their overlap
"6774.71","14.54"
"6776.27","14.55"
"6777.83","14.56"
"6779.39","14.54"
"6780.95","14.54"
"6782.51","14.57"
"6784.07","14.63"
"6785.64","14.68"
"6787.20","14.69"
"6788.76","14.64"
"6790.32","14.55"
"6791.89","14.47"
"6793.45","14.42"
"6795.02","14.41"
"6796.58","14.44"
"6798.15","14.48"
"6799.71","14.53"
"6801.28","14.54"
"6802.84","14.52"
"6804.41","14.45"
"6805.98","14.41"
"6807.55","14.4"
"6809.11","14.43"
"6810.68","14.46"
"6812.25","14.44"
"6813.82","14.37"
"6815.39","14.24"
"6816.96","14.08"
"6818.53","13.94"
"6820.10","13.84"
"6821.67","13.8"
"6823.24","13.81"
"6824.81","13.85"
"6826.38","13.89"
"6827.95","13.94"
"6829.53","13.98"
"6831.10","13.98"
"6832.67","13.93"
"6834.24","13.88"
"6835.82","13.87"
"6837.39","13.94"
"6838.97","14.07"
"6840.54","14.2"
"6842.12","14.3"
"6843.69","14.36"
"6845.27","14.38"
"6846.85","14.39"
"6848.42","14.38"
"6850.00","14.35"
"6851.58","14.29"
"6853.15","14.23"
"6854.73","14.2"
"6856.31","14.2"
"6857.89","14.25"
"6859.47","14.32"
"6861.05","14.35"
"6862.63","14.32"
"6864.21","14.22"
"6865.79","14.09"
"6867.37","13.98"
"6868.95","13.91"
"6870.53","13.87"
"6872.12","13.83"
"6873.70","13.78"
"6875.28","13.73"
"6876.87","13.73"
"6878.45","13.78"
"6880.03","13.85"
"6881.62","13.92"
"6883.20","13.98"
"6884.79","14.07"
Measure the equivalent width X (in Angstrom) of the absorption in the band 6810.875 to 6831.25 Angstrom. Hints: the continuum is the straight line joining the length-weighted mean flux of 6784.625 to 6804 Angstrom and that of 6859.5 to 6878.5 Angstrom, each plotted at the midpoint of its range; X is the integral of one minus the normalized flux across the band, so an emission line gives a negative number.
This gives 0.4 Angstrom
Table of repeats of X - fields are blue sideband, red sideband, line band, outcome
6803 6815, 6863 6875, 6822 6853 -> 0.2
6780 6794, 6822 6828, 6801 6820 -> -0.3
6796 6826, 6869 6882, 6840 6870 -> -0.6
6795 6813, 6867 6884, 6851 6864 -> -0.2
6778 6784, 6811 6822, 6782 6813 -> -0.3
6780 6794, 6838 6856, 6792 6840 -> 0.8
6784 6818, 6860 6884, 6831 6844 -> 0.1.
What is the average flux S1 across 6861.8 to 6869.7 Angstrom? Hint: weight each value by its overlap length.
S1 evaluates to 14.1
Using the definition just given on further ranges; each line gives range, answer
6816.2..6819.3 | 14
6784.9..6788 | 14.7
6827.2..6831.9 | 14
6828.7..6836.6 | 13.9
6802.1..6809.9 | 14.4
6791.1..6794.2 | 14.4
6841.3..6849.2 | 14.4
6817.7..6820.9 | 13.9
